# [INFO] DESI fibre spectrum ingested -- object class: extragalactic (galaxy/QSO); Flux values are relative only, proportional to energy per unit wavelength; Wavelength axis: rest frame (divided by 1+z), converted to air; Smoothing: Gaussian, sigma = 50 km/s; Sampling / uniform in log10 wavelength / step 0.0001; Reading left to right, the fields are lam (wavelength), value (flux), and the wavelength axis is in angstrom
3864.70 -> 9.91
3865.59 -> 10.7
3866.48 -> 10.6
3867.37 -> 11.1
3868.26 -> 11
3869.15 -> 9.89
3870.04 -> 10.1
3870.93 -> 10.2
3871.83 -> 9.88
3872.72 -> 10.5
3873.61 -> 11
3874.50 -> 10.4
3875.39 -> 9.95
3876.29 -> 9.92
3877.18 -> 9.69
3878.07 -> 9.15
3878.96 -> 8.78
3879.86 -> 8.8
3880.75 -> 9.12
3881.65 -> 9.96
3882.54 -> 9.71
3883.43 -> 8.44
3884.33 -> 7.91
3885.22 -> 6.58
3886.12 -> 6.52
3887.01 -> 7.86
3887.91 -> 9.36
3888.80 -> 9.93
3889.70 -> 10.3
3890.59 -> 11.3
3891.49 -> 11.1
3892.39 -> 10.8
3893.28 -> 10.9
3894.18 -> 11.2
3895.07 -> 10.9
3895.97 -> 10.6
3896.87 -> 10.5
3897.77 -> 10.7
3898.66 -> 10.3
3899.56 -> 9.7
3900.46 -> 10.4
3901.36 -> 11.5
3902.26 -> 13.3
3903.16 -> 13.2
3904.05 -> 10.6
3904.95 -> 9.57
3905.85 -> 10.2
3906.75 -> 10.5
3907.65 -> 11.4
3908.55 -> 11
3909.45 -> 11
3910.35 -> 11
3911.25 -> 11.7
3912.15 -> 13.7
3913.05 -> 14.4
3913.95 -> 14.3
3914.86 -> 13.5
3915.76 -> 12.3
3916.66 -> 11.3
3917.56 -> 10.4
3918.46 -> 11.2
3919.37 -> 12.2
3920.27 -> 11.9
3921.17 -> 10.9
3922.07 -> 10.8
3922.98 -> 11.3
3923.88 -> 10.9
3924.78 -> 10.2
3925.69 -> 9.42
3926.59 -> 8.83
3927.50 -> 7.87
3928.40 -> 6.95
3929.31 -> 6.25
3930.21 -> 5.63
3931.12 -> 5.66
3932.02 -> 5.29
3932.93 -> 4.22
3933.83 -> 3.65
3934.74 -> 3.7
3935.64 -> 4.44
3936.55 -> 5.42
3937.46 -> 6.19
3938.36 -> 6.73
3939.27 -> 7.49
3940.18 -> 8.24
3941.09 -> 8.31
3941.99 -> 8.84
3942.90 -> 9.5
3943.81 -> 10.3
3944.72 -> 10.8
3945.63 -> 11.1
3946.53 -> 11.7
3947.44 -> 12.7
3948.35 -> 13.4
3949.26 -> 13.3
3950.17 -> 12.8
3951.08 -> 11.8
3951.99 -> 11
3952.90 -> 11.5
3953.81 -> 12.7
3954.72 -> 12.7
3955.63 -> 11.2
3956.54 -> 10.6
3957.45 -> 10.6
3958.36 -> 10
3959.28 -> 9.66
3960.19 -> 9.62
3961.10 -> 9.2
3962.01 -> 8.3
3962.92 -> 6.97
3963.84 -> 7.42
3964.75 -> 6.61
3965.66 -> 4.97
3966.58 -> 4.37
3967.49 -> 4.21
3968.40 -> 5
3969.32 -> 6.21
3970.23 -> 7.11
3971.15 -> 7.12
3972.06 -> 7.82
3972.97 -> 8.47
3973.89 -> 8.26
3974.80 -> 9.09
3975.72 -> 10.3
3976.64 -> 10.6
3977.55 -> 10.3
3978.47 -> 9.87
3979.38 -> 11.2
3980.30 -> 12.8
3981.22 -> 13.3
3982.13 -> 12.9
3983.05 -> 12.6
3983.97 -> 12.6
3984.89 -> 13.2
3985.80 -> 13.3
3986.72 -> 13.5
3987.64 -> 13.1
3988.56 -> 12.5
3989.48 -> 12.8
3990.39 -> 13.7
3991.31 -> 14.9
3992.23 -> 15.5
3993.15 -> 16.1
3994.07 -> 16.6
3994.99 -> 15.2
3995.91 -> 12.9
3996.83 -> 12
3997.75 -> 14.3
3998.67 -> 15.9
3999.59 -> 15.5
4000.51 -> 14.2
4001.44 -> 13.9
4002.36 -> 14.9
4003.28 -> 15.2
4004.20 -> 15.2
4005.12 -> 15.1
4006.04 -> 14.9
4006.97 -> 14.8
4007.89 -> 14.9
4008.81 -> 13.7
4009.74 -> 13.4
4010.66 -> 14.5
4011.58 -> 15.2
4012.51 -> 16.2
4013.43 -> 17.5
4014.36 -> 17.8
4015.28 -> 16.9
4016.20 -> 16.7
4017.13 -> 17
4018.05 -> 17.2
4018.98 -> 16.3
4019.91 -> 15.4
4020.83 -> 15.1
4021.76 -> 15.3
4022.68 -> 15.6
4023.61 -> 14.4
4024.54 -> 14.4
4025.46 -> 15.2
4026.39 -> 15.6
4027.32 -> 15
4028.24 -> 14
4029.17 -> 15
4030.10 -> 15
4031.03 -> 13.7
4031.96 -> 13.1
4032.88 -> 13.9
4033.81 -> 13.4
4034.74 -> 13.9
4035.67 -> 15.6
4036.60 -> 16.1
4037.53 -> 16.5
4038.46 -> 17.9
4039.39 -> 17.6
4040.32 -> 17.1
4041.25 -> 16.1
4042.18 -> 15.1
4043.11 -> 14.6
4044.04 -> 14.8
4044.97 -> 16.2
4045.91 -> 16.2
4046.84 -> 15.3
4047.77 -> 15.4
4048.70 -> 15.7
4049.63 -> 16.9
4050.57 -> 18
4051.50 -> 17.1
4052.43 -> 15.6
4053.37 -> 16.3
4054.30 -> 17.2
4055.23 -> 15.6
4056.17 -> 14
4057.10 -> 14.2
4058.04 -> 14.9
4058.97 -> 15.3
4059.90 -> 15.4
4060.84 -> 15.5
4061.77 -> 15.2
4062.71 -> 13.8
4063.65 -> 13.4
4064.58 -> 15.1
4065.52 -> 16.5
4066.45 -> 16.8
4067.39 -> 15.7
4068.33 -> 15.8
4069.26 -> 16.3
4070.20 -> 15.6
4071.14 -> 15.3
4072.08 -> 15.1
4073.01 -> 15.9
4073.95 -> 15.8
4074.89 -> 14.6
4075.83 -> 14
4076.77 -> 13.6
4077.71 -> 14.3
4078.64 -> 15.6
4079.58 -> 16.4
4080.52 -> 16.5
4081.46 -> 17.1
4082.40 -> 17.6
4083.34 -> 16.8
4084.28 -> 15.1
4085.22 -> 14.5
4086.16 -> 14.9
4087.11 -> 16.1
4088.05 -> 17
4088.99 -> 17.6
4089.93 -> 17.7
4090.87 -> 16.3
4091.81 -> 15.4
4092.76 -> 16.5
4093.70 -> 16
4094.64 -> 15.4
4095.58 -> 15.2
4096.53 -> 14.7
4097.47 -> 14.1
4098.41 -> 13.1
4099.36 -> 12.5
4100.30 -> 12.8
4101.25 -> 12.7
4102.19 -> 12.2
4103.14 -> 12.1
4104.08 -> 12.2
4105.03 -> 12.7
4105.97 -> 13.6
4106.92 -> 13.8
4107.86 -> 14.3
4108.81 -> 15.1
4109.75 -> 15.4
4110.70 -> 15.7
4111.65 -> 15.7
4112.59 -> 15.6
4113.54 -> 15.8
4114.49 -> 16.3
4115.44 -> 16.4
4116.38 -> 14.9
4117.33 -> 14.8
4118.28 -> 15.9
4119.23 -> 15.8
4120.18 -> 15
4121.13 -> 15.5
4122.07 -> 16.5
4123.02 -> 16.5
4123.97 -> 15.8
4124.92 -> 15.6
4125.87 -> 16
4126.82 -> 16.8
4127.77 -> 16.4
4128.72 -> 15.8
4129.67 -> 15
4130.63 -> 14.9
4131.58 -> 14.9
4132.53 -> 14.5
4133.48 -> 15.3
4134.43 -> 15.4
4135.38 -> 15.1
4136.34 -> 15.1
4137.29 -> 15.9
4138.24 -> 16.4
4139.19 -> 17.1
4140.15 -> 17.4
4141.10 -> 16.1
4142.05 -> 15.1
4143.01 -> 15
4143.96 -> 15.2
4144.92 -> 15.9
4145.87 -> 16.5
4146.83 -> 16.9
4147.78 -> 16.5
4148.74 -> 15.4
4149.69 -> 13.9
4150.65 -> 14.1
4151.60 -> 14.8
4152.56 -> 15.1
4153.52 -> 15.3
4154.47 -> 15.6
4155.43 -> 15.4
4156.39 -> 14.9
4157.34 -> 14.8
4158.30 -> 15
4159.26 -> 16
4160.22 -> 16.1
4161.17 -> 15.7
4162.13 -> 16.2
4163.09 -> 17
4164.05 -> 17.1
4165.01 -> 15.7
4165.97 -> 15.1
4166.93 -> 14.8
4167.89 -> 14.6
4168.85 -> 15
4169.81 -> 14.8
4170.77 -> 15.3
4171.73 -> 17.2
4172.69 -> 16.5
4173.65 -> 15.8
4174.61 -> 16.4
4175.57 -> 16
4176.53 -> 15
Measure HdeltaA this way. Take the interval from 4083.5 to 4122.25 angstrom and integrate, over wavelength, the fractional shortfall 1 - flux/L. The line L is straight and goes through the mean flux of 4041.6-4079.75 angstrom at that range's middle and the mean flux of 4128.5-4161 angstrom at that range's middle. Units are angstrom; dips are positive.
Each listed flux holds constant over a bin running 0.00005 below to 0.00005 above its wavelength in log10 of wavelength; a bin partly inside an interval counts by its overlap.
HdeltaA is 1.3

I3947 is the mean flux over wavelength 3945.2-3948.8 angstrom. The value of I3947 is 12.3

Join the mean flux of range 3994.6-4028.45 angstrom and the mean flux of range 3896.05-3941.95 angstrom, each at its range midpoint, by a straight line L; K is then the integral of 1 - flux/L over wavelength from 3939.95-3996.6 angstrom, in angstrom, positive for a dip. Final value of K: 8.4 angstrom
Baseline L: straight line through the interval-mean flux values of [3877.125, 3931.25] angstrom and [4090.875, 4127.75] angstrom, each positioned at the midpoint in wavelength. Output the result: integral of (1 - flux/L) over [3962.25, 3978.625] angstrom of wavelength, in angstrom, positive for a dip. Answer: 6.0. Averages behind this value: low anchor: 10.3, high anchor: 14.9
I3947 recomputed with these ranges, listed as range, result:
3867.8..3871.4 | 10.3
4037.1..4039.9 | 17.3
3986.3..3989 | 13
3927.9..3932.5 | 5.97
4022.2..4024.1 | 15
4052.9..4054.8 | 16.8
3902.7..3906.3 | 10.9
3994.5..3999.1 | 14.1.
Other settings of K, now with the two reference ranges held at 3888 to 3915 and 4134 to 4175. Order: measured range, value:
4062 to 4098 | -3.2 angstrom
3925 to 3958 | 8.4 angstrom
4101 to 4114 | 0.7 angstrom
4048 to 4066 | -2.1 angstrom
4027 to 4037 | -0.6 angstrom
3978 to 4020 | -4.9 angstrom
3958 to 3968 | 4.0 angstrom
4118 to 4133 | -0.5 angstrom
